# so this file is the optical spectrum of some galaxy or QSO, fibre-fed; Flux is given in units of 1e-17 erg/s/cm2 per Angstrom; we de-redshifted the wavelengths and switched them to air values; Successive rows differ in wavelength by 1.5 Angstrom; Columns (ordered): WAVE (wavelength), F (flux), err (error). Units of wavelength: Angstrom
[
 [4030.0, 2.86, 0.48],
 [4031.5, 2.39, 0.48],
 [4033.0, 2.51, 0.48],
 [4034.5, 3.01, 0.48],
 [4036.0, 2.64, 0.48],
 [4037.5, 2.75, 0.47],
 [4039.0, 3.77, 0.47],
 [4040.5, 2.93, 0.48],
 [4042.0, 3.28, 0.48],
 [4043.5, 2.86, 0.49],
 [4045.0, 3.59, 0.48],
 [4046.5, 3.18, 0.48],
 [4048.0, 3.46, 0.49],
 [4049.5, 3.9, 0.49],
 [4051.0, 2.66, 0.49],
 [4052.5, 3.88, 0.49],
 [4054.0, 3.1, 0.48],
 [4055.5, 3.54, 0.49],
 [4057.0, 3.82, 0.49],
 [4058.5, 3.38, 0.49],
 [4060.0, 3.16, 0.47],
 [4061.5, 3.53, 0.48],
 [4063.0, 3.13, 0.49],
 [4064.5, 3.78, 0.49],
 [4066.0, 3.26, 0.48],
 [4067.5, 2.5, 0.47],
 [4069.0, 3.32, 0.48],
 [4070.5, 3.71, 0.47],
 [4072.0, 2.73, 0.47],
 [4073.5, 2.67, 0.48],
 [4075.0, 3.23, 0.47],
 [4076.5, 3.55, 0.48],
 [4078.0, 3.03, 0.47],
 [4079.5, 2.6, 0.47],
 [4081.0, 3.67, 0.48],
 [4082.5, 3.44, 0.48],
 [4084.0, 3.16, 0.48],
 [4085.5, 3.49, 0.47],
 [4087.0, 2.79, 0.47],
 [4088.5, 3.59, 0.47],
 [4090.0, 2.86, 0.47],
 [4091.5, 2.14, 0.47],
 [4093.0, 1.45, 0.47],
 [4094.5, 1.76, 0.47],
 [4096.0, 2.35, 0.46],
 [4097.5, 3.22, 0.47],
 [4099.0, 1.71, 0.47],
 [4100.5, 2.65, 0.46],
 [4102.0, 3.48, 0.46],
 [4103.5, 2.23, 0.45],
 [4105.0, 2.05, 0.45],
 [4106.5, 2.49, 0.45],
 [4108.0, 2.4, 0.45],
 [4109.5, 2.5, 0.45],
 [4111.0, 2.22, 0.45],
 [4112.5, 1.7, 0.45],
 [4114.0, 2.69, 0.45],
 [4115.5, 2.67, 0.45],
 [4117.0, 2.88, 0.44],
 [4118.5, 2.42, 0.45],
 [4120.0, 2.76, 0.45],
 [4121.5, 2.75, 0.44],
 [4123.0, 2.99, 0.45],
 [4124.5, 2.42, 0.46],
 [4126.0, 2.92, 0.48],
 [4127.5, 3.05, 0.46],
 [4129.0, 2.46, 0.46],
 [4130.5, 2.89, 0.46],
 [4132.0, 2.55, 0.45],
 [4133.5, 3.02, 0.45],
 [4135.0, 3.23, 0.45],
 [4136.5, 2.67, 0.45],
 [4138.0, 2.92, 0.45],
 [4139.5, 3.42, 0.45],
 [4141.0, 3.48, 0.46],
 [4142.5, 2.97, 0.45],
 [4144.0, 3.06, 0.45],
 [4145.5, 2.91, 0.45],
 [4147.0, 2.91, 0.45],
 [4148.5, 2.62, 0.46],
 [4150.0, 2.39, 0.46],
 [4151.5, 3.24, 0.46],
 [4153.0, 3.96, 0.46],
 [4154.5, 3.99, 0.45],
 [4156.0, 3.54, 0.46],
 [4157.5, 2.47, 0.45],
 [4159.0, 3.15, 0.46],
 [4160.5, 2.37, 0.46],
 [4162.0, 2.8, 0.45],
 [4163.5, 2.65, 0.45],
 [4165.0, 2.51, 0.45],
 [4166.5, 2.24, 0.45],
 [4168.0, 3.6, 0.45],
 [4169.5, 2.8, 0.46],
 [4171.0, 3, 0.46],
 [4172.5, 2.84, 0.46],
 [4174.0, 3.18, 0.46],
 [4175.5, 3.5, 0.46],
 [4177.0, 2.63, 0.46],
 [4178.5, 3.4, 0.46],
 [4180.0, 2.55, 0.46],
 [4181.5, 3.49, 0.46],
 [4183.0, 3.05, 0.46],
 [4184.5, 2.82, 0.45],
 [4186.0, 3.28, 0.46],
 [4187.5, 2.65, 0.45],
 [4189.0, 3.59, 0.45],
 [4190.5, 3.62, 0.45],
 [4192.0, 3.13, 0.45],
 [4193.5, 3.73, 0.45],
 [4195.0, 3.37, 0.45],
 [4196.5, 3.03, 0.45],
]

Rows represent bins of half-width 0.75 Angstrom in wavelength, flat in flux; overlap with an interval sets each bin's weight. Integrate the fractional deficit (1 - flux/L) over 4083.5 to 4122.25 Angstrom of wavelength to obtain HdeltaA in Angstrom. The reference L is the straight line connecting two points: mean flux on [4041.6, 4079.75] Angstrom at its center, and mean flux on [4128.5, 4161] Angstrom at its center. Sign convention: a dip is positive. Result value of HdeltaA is 7.3 Angstrom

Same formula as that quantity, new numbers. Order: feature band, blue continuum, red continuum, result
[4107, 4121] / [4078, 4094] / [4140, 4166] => 2.2 Angstrom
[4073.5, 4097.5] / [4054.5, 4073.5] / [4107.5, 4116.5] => 0.1 Angstrom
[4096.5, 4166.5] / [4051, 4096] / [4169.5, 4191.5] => 7.1 Angstrom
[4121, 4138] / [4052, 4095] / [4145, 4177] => 1.2 Angstrom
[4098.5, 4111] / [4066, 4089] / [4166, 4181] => 2.7 Angstrom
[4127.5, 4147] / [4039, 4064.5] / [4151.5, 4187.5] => 1.0 Angstrom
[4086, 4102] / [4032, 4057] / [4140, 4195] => 3.2 Angstrom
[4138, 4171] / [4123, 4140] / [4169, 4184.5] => -0.6 Angstrom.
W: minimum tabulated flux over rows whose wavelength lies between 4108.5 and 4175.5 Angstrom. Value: 1.7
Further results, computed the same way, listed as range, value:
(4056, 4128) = 1.45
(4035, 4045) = 2.64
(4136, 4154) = 2.39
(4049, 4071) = 2.5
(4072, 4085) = 2.6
